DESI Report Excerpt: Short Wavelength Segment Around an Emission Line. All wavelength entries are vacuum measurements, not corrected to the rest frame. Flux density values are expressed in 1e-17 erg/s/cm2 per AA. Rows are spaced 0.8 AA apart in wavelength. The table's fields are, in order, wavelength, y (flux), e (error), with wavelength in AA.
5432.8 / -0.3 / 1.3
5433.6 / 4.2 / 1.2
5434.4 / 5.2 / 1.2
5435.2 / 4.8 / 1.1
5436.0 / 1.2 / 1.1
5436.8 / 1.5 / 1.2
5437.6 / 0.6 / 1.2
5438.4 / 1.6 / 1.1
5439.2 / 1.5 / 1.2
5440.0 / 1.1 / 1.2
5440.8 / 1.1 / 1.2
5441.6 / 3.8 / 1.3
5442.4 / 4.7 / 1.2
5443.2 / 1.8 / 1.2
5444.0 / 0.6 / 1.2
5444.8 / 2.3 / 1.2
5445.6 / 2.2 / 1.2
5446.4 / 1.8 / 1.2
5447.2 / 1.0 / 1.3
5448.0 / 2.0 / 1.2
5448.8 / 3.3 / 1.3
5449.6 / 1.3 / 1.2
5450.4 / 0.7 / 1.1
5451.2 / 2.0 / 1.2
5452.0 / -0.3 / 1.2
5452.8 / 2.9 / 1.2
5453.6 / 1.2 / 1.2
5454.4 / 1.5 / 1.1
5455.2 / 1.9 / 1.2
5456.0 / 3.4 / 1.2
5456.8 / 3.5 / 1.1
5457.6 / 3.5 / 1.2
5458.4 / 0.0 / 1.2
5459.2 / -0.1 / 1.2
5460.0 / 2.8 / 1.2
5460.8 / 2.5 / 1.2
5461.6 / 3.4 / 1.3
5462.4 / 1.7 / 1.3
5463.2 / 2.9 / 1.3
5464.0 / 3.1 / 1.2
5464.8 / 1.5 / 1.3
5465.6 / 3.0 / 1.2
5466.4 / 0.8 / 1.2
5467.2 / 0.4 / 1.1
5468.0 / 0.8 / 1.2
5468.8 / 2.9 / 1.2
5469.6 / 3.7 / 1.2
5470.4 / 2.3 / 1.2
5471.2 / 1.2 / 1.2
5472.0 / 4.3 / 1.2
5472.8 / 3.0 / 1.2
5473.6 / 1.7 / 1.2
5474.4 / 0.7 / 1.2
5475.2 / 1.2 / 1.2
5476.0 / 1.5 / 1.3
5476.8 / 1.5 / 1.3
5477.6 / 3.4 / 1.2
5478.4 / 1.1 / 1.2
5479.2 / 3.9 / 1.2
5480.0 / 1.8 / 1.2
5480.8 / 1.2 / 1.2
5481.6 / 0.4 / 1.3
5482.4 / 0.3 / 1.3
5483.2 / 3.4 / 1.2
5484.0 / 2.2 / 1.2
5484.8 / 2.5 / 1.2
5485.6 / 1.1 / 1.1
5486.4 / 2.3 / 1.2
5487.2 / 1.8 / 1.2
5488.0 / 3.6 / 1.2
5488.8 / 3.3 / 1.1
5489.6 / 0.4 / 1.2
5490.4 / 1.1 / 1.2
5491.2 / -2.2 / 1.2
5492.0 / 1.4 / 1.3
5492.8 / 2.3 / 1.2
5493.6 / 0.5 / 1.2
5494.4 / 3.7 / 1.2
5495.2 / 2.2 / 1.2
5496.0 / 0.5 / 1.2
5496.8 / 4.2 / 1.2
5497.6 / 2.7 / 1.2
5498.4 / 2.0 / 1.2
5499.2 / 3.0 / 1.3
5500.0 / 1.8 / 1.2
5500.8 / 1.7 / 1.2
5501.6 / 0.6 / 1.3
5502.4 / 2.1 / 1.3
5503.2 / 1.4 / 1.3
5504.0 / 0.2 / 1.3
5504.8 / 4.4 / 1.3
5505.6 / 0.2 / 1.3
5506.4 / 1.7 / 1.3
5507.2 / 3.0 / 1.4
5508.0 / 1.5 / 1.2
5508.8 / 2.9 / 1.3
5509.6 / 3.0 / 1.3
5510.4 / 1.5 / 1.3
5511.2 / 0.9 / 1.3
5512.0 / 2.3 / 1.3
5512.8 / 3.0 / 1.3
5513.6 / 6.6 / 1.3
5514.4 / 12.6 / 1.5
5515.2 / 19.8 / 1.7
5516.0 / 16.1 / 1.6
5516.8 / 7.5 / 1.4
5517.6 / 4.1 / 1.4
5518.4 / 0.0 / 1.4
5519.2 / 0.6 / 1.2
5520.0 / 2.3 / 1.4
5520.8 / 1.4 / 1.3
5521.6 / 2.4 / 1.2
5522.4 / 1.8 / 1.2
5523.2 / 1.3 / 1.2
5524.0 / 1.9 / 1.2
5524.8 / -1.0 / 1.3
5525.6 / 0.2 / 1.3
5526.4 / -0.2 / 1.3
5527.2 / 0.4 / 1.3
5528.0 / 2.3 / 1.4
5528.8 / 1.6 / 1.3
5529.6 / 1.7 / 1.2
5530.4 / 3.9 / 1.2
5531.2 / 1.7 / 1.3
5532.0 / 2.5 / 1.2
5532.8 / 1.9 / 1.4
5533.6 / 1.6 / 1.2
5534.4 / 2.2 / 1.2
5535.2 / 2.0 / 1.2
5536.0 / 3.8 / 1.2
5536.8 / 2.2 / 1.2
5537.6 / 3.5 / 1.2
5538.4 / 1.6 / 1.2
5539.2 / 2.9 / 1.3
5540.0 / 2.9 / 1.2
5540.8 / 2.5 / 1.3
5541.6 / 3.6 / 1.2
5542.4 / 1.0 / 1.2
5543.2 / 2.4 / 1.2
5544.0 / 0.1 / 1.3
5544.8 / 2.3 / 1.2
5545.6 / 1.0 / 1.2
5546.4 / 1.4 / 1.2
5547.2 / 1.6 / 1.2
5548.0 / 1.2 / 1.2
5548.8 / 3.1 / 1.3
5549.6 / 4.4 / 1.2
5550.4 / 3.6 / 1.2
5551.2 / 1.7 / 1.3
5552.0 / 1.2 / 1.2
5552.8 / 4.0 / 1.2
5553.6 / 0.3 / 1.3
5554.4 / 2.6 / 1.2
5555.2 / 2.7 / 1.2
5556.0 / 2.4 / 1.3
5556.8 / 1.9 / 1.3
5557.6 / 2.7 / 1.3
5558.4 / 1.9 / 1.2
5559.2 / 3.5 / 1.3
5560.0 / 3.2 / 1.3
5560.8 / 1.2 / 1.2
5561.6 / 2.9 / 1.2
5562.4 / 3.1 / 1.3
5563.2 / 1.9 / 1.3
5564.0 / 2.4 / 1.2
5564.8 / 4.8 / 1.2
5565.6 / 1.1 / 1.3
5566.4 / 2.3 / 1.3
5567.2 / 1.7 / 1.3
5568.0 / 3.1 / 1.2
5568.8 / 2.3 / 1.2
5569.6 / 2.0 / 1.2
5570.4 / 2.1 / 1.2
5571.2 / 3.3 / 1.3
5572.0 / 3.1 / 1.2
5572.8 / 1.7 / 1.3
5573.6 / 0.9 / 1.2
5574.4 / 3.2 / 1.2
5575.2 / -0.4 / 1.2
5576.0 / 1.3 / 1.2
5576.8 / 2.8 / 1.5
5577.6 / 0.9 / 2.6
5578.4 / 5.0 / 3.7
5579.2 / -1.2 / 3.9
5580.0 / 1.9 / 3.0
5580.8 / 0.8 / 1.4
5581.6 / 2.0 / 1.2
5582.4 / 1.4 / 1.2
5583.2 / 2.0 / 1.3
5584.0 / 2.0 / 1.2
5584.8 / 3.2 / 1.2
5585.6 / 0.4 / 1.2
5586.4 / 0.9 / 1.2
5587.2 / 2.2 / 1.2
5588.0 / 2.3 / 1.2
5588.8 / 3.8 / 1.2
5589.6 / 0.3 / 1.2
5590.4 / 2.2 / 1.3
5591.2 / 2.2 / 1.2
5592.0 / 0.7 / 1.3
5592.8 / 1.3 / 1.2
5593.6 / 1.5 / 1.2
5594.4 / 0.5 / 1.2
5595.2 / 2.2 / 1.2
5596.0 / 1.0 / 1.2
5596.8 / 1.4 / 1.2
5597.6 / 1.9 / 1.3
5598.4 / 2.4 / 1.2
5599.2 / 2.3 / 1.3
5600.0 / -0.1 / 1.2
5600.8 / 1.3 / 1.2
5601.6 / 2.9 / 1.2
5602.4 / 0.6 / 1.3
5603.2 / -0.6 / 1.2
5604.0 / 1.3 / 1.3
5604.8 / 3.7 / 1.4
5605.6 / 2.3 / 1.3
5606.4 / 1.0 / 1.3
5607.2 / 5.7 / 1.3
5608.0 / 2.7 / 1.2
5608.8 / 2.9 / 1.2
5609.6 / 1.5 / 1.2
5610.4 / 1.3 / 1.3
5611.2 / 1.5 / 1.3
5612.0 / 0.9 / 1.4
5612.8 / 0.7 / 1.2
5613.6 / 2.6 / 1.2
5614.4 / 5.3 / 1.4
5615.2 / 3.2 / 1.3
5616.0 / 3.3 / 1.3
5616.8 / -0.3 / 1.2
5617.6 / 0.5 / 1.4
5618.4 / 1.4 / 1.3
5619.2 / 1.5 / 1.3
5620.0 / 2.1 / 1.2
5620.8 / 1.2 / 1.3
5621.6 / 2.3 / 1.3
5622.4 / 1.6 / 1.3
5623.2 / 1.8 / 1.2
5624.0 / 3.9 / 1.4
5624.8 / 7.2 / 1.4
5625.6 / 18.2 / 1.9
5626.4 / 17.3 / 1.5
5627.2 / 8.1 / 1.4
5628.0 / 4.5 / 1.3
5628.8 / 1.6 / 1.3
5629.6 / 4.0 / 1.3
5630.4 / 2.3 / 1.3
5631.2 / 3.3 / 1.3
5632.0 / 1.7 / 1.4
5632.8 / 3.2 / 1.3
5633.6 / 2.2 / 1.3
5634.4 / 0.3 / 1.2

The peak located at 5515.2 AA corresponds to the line Hbeta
